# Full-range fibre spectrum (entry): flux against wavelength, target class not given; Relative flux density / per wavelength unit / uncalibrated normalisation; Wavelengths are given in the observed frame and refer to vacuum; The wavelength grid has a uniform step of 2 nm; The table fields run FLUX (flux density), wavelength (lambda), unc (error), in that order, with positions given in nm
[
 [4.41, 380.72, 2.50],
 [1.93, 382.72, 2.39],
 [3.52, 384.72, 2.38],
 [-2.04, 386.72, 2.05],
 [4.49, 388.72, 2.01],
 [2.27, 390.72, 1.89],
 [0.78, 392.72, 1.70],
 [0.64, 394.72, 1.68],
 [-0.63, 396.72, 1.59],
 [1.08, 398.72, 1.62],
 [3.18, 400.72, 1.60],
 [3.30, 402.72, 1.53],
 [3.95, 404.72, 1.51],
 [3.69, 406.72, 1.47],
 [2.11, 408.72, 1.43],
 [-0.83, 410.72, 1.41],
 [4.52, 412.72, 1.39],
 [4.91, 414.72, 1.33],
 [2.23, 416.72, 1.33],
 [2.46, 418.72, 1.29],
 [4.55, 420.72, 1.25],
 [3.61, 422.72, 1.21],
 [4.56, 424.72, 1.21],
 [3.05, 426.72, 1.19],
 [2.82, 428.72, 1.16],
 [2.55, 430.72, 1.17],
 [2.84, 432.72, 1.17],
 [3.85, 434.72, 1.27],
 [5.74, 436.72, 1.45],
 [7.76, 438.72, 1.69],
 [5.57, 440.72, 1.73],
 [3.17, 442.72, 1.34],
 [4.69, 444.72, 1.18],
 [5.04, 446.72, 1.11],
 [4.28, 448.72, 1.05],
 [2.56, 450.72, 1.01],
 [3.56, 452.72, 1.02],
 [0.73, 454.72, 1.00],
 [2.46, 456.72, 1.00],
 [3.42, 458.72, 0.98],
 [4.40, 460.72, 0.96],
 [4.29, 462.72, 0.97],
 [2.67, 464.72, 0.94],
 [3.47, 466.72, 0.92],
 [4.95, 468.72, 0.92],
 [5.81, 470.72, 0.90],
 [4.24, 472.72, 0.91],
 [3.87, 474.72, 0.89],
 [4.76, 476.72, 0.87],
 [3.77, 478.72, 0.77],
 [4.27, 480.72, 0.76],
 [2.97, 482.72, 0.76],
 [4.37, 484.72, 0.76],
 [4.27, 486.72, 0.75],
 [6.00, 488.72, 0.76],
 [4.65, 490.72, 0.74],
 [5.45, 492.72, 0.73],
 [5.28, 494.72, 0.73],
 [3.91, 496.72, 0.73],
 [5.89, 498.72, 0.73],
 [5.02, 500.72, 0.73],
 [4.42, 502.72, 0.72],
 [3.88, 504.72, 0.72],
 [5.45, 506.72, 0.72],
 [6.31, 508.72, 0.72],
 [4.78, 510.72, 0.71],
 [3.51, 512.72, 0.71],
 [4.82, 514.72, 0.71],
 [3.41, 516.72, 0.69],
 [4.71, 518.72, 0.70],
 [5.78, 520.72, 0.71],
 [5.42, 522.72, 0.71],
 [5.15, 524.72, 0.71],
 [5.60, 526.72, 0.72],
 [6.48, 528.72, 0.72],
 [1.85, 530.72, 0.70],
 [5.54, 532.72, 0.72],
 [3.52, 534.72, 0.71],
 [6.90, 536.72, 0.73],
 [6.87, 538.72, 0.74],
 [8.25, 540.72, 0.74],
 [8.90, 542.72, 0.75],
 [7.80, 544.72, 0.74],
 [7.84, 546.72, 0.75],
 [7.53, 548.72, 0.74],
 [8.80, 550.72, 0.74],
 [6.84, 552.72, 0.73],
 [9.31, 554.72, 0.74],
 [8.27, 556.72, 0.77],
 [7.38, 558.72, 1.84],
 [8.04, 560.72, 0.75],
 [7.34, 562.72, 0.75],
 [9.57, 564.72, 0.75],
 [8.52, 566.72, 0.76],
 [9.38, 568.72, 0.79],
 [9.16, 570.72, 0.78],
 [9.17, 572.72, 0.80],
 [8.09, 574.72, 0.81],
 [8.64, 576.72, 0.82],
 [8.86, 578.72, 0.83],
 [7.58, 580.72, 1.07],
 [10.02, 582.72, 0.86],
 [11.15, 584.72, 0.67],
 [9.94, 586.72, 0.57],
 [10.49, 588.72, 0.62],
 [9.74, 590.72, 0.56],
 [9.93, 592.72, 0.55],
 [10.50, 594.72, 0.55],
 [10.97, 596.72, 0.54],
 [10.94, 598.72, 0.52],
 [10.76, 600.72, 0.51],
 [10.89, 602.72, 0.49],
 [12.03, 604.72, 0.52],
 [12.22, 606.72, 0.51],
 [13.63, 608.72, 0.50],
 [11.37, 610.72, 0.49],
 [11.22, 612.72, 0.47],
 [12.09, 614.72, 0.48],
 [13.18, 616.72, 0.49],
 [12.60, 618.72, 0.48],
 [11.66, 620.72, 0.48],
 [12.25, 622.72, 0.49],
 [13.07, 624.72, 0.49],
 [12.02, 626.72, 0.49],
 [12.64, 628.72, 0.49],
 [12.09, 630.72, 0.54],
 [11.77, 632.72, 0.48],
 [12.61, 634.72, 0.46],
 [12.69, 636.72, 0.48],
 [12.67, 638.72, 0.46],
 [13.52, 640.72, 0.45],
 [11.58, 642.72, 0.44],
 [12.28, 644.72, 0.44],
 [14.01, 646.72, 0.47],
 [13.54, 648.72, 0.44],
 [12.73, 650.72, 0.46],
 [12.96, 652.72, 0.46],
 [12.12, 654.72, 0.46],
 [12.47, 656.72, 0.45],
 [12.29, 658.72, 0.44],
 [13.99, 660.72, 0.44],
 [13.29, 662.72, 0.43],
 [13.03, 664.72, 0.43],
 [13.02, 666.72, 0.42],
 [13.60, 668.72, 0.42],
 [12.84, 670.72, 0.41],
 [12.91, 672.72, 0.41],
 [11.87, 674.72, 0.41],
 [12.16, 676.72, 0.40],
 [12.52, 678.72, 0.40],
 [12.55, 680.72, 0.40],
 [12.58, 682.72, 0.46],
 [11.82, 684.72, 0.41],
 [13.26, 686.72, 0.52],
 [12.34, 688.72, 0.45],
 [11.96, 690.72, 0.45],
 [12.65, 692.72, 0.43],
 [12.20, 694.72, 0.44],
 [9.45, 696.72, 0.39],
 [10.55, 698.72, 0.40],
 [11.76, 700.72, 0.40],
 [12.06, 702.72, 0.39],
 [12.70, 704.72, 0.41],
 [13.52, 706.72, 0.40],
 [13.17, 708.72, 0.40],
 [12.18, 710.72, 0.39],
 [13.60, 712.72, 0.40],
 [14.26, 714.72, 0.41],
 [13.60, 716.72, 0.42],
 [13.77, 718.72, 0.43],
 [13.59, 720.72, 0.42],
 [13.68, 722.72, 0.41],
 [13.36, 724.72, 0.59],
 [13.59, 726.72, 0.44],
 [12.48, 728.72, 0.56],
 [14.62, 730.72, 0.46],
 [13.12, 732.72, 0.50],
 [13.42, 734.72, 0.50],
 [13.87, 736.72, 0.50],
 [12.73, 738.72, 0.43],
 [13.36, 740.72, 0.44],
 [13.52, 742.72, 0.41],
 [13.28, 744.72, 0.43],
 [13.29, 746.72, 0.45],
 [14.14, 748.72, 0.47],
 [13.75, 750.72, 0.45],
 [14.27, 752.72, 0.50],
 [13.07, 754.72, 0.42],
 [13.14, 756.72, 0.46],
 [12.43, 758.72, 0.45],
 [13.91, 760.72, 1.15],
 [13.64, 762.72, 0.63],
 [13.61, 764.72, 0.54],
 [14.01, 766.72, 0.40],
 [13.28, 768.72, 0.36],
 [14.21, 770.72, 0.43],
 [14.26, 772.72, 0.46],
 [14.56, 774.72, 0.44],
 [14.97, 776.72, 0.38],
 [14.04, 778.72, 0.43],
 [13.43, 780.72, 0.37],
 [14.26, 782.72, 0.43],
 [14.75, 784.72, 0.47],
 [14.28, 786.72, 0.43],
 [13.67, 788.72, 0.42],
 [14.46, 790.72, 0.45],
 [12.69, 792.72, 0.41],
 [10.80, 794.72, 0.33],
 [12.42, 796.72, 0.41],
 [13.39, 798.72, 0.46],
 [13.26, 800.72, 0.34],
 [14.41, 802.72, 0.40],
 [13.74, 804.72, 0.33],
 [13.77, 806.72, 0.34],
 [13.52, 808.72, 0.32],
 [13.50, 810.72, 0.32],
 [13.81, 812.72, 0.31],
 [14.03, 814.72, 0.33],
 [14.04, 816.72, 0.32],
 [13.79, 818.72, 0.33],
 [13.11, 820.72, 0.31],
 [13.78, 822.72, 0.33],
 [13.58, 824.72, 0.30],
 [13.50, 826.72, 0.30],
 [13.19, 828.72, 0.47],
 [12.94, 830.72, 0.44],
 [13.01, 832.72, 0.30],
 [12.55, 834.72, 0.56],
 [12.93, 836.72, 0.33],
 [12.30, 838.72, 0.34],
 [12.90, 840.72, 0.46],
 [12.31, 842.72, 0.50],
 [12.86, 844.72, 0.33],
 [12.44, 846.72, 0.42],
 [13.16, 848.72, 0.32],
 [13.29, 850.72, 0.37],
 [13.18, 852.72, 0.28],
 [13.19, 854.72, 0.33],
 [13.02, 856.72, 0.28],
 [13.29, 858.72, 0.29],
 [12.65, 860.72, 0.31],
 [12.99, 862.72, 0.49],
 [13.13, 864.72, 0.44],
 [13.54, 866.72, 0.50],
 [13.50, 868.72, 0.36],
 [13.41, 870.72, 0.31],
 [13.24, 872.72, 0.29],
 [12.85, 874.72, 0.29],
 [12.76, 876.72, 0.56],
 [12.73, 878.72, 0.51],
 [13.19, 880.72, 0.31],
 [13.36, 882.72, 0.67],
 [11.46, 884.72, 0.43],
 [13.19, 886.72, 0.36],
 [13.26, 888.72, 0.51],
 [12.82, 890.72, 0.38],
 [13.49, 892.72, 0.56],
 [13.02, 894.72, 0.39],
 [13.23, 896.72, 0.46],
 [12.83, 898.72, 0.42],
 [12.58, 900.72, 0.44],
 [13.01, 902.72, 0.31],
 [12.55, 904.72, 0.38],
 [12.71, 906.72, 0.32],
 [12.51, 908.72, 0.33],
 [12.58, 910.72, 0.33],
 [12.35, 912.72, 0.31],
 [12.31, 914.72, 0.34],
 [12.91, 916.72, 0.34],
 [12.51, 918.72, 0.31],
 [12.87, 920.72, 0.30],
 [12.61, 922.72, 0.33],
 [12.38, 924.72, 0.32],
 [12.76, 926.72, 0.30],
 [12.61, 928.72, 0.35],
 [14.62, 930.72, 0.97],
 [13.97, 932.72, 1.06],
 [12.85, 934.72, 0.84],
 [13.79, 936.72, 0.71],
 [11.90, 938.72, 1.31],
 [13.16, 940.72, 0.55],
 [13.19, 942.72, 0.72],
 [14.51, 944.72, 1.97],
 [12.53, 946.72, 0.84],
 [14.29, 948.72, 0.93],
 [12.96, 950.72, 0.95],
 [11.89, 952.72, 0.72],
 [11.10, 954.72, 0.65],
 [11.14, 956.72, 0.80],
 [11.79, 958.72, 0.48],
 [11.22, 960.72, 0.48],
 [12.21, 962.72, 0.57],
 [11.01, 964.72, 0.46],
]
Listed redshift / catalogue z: 0.348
